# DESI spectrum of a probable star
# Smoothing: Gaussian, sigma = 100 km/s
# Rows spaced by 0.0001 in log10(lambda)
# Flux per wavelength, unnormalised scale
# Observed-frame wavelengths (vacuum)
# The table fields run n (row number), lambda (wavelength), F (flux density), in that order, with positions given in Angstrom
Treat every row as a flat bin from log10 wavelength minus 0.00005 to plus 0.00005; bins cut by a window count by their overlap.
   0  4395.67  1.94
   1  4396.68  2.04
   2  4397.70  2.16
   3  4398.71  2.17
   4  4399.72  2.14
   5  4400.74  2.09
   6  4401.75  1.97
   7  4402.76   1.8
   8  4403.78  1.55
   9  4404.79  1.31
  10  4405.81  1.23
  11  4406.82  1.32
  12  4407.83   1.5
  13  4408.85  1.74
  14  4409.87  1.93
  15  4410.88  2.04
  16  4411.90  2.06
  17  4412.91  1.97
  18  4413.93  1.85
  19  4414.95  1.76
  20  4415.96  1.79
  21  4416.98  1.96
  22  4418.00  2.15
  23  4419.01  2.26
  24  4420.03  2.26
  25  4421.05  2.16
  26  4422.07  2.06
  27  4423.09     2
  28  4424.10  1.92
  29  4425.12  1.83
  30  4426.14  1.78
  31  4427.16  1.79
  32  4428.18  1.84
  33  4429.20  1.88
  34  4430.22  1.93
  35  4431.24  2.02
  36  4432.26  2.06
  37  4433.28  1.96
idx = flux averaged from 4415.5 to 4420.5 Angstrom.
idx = 2.09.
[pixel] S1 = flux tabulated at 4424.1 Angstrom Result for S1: 1.92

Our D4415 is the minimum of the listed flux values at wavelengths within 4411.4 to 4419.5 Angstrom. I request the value 1.76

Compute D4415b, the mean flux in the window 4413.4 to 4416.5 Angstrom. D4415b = 1.8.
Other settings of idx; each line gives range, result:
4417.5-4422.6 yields 2.18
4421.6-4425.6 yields 1.96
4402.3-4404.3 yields 1.67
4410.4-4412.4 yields 2.05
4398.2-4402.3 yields 2.09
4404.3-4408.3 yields 1.34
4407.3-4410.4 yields 1.72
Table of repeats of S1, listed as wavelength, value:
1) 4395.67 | 1.94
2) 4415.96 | 1.79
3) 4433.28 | 1.96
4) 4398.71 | 2.17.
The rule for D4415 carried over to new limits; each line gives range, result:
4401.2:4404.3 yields 1.55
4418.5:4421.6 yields 2.16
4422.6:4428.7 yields 1.78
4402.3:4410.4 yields 1.23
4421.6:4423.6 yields 2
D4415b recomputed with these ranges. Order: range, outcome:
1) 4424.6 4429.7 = 1.82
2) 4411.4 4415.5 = 1.91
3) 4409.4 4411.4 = 1.99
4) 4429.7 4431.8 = 1.98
